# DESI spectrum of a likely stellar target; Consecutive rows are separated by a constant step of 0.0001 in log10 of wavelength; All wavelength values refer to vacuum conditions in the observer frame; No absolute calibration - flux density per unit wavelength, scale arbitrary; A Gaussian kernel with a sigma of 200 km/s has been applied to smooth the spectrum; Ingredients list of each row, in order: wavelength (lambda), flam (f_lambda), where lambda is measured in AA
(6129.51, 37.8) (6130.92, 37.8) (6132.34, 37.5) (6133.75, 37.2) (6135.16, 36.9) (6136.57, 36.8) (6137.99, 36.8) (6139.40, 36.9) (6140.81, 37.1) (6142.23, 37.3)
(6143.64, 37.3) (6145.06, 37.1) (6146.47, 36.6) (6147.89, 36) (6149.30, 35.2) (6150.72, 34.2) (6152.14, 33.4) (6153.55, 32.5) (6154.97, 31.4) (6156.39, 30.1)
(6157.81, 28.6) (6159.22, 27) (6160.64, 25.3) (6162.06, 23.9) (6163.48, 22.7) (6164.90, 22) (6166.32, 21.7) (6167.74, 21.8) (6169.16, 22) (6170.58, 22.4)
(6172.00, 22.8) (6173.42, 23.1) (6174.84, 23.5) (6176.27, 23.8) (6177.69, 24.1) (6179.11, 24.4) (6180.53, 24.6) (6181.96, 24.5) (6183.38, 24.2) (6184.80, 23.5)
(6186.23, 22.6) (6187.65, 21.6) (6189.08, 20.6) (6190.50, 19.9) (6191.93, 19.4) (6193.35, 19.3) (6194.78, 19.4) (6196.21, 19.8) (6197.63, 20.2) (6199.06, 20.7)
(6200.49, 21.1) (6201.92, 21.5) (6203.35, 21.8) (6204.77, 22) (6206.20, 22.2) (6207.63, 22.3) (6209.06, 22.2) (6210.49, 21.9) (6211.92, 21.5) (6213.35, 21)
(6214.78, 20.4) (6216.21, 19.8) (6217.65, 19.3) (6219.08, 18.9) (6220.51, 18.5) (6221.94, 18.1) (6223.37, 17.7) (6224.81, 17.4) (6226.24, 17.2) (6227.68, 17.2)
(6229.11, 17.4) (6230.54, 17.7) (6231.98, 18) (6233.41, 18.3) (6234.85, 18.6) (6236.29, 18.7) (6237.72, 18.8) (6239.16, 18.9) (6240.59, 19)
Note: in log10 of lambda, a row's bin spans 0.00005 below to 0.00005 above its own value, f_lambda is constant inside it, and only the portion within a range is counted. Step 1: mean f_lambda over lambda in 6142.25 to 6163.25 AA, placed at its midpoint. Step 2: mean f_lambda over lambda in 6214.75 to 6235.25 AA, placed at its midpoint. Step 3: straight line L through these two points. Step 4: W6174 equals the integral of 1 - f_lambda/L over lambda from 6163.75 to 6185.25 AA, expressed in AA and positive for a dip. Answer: 3.5 AA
